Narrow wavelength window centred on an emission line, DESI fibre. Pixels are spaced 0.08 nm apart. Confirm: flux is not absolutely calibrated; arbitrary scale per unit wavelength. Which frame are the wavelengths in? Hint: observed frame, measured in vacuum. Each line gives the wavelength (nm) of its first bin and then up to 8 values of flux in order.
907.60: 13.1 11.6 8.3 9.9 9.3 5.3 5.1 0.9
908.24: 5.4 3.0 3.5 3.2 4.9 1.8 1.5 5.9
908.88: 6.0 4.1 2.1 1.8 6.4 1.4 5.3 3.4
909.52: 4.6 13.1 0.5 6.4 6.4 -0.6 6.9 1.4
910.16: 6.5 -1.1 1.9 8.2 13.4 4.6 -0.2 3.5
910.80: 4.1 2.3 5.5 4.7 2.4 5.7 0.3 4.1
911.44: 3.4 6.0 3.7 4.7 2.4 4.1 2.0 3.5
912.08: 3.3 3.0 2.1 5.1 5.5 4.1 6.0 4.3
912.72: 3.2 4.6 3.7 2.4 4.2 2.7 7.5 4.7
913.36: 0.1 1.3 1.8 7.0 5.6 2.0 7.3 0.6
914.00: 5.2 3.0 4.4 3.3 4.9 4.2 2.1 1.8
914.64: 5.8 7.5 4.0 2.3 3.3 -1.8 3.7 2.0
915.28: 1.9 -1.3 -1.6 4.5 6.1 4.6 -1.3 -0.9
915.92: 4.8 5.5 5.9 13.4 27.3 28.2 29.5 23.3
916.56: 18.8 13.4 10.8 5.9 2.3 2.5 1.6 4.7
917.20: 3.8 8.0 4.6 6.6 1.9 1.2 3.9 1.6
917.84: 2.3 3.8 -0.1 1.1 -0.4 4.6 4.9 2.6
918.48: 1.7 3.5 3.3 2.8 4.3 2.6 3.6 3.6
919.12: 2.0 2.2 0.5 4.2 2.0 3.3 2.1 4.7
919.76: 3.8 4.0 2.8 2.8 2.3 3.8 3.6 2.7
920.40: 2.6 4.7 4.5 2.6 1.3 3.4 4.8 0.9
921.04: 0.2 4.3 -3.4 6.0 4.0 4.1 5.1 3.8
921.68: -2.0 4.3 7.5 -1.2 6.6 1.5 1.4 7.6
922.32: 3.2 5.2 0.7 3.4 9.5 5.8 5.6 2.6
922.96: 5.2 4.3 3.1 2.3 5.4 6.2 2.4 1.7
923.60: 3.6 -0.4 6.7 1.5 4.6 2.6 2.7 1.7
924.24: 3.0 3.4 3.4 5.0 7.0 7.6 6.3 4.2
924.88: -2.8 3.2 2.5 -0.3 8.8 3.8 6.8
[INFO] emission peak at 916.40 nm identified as [O III]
